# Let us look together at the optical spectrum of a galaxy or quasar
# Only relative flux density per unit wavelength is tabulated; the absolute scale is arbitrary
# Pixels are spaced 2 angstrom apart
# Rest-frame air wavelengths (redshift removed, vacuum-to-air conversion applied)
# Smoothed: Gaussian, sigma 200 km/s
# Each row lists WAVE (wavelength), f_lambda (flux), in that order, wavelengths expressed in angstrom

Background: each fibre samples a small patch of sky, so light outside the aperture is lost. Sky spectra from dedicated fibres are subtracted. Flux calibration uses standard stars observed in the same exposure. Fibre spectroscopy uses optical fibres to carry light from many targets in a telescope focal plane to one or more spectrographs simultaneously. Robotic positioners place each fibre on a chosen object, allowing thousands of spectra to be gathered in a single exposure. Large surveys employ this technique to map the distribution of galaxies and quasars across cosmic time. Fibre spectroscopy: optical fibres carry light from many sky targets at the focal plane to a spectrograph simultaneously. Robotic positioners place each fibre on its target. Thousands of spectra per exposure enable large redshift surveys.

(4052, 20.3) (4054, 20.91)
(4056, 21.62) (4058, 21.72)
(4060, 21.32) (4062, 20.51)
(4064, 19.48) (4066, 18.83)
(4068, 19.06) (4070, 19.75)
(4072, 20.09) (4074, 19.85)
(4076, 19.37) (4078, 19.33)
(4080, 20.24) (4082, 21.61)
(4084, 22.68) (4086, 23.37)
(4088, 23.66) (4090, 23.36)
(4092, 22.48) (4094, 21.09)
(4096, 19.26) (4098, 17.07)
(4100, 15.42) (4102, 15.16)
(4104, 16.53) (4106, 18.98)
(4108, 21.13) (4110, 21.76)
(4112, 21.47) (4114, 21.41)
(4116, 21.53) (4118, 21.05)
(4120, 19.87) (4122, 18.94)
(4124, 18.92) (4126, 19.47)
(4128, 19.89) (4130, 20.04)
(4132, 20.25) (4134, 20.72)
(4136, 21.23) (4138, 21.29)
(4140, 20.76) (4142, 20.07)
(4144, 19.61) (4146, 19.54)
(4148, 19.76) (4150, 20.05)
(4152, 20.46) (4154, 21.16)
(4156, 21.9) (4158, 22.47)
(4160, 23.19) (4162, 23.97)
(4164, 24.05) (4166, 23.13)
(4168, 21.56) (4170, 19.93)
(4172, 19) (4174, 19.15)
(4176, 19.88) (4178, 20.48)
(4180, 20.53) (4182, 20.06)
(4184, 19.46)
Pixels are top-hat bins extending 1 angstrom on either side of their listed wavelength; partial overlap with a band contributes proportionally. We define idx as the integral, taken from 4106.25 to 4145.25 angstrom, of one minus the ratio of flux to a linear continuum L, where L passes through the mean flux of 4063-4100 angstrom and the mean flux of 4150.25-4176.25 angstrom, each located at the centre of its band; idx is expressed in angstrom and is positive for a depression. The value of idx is 1.06 angstrom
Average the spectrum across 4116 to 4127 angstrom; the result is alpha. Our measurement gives 19.8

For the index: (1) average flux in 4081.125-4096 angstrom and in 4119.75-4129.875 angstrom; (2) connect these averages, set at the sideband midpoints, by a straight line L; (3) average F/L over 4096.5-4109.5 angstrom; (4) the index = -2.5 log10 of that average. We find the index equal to 0.20 mag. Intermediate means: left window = 22.4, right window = 19.4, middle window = 17.6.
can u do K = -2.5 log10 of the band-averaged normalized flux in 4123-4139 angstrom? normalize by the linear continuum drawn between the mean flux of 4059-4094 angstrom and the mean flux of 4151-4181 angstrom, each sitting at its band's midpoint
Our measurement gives 0.05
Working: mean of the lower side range 20.9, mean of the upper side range 21.4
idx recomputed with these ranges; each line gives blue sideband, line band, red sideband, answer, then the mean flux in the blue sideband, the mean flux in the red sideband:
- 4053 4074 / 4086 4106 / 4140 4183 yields 0.97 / 20.3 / 20.9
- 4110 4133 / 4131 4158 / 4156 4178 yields 0.48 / 20.3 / 21.6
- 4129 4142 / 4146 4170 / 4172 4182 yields -1.82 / 20.7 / 19.9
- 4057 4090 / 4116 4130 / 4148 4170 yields 1.06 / 20.8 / 22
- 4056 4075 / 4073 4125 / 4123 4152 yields -0.19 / 20.1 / 20.1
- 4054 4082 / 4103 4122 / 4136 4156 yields -0.02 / 20.2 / 20.4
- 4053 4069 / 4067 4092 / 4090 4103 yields -1.97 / 20.4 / 18.8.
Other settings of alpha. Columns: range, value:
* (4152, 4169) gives 22.5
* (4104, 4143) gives 20.4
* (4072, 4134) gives 20.2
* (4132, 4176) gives 21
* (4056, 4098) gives 20.8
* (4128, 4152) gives 20.3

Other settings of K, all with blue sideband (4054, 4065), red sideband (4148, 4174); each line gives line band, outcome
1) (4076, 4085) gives 0.01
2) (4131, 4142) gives 0.03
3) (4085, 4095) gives -0.08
